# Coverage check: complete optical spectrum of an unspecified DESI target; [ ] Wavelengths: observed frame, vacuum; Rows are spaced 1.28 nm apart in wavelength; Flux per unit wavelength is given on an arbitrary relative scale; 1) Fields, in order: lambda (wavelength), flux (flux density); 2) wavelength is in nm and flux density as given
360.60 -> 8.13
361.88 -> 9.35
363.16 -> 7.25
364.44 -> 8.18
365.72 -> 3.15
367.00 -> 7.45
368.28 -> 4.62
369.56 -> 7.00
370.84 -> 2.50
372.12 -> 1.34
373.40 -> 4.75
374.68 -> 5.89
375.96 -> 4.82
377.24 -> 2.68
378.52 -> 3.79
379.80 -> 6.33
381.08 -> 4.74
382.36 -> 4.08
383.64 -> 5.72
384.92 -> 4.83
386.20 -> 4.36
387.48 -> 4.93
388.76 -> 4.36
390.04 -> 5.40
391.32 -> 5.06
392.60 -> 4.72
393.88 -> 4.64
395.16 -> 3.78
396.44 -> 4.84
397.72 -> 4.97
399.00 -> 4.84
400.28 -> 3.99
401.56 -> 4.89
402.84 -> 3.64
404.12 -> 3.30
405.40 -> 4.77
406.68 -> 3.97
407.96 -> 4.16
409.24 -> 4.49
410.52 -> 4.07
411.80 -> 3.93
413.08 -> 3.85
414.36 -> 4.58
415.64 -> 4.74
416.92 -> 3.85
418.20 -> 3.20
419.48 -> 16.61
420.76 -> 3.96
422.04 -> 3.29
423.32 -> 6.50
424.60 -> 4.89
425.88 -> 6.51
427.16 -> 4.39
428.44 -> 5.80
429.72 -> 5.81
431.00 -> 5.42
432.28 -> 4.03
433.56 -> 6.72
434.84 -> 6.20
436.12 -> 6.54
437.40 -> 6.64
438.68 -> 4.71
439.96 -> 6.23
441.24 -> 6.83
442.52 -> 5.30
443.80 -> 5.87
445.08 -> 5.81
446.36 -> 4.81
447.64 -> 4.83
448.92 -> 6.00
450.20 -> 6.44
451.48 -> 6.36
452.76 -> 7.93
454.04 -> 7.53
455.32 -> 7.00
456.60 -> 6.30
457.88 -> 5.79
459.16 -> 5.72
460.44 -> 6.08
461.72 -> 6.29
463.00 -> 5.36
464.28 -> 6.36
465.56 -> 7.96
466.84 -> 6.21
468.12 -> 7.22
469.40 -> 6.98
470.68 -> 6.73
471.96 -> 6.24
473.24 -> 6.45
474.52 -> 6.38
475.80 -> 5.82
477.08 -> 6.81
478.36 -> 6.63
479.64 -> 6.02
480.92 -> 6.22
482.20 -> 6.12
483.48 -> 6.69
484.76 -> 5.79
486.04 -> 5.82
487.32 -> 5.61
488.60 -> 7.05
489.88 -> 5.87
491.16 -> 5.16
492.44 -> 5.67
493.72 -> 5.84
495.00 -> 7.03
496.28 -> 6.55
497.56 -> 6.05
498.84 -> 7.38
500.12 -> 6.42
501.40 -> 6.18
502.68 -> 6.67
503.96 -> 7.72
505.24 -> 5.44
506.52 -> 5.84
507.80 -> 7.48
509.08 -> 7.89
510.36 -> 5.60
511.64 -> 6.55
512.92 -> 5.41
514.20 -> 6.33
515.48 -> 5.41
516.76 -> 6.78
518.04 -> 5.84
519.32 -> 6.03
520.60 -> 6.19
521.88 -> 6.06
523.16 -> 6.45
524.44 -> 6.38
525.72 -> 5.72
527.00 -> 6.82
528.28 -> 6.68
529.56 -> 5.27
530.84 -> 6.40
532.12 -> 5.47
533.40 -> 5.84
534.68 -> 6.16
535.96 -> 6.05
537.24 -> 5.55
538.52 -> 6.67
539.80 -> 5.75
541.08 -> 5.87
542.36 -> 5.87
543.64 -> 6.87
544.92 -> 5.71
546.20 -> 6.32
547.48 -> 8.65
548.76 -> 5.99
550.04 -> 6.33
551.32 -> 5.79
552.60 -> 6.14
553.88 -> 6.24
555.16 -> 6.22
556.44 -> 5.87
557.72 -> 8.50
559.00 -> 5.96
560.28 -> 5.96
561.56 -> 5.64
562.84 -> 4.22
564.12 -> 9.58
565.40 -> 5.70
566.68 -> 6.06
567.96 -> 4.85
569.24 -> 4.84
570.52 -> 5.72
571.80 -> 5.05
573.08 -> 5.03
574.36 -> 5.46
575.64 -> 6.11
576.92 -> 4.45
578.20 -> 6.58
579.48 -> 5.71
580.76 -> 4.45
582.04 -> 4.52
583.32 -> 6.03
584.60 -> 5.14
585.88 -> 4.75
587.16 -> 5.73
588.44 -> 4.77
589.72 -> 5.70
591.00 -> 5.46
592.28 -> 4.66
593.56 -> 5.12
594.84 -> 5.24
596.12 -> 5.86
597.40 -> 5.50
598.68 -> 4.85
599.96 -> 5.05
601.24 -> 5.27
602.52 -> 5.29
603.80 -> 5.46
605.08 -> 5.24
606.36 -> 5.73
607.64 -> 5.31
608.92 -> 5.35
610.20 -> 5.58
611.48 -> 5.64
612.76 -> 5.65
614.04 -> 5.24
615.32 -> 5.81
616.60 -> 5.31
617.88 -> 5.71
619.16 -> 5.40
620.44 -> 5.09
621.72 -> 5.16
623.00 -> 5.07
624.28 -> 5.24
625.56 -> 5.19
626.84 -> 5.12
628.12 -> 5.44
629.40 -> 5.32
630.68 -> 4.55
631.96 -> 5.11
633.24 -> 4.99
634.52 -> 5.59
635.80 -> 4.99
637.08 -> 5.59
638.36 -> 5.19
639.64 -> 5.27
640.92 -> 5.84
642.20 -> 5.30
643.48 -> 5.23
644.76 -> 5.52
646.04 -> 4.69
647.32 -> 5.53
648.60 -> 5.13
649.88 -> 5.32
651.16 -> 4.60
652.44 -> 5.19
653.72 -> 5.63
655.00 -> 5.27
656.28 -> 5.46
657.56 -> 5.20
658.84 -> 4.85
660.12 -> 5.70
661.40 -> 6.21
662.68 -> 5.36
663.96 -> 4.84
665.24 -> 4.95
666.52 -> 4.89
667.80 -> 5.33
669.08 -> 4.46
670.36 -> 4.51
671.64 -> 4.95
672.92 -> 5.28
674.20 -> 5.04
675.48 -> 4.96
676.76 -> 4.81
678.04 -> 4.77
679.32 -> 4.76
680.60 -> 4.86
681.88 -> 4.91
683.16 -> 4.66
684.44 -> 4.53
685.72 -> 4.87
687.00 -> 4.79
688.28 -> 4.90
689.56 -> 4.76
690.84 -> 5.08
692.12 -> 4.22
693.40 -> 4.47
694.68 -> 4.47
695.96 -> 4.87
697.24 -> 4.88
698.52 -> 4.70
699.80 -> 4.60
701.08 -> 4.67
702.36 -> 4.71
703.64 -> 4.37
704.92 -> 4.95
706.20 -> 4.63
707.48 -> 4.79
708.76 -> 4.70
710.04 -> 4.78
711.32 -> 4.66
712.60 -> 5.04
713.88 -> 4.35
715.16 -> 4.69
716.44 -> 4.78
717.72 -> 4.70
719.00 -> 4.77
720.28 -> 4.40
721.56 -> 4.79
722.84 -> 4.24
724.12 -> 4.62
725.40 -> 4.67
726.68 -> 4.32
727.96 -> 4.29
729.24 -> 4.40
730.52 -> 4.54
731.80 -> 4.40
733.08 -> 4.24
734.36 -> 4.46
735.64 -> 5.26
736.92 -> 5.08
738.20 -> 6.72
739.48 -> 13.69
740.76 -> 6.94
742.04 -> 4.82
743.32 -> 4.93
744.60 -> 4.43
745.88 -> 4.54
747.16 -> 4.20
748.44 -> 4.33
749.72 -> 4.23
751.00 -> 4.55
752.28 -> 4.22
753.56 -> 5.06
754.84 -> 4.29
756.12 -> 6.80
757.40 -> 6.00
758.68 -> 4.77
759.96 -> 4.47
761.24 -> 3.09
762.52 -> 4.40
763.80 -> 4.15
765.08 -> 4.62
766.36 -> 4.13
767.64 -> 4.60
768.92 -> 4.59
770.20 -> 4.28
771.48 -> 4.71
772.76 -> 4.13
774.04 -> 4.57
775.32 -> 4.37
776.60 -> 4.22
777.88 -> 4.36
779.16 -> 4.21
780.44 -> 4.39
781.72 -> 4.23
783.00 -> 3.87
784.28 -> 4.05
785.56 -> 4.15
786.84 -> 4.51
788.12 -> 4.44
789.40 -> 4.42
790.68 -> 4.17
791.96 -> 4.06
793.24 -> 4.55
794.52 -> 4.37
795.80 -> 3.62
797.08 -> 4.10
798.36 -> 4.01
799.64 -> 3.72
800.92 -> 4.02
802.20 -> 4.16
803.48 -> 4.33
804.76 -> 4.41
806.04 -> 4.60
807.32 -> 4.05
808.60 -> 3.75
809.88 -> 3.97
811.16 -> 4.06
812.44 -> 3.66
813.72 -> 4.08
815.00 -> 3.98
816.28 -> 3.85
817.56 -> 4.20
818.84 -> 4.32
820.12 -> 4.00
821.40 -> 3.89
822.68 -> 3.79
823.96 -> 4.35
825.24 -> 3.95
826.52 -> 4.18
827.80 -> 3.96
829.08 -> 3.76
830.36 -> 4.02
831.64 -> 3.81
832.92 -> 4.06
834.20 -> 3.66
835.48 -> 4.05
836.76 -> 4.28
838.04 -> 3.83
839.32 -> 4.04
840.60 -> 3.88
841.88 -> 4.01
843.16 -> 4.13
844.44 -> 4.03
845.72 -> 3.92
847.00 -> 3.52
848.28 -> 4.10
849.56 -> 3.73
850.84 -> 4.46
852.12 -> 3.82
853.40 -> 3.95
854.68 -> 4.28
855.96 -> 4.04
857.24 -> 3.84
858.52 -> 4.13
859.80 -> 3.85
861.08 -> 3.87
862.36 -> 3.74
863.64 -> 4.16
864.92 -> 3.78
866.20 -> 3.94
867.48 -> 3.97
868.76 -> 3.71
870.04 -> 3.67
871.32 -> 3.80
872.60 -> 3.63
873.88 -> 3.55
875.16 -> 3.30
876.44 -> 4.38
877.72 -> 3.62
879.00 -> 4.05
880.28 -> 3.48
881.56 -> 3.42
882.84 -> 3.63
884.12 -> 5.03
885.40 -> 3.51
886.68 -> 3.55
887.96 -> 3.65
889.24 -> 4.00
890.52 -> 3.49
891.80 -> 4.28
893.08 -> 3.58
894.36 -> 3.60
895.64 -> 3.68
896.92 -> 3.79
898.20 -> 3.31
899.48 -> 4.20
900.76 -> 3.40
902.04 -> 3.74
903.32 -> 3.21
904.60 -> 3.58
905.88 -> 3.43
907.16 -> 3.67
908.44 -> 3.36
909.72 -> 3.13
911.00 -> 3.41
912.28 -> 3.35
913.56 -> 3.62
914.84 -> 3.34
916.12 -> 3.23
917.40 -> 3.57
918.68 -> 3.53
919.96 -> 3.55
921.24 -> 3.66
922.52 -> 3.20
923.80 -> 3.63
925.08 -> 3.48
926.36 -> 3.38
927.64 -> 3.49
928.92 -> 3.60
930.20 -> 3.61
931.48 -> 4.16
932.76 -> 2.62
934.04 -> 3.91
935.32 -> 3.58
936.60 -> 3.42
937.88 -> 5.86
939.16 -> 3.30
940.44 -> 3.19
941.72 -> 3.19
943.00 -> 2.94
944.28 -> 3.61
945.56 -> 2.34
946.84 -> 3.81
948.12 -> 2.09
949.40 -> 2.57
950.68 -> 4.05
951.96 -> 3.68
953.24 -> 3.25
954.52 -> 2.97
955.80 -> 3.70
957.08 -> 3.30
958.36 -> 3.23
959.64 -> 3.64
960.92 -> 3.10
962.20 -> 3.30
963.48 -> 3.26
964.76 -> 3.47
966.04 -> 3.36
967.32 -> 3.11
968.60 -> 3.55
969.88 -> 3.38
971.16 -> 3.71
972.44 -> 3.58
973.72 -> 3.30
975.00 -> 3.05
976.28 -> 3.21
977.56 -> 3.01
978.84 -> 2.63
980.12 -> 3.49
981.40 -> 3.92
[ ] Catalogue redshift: 0.126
